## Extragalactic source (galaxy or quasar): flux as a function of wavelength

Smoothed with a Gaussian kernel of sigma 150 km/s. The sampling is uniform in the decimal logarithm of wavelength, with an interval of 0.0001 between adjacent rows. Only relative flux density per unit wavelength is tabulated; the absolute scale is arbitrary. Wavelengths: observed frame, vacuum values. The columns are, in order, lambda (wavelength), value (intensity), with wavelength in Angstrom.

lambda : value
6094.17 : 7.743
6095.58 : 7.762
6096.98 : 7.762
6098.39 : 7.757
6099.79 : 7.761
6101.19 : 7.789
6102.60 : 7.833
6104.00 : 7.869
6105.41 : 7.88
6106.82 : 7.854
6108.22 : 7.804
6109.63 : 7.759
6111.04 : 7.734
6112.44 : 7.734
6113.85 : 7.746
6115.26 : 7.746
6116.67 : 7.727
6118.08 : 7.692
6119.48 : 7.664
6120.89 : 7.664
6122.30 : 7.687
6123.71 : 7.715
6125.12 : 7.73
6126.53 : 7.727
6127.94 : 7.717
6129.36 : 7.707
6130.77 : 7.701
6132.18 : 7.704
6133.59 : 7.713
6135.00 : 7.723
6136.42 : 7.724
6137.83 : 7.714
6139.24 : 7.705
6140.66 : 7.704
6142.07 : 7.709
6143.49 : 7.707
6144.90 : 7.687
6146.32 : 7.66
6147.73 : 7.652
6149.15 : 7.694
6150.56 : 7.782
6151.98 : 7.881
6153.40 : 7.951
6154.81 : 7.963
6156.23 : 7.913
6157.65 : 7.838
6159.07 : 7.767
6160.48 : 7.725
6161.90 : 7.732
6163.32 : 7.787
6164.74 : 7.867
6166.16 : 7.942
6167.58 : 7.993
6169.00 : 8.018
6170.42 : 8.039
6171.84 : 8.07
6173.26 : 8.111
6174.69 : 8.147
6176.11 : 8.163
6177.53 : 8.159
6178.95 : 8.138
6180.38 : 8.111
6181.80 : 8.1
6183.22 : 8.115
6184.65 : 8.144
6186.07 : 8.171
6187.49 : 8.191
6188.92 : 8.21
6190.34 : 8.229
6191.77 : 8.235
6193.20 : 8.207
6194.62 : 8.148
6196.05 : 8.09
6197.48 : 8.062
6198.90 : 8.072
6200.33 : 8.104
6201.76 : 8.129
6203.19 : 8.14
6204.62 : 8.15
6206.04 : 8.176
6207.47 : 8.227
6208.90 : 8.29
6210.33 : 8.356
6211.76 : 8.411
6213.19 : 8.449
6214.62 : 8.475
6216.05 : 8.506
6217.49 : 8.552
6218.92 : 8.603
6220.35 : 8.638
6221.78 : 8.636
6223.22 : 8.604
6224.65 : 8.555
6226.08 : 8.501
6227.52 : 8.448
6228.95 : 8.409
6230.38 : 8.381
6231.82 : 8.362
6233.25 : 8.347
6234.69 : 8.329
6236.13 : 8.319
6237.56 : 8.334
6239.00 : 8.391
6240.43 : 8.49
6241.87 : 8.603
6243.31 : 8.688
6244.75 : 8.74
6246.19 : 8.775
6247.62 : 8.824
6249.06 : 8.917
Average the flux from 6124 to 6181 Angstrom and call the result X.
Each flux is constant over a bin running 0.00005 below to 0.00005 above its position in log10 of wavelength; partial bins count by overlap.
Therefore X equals 7.84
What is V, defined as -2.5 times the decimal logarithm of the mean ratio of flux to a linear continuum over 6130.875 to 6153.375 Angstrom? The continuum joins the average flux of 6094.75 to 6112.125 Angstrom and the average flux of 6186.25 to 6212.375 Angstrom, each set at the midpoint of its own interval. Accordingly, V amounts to 0.03 mag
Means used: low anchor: 7.79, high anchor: 8.19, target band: 7.72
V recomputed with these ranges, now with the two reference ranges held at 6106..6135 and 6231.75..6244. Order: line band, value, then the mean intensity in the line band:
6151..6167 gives 0.01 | 7.85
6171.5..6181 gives -0.01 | 8.12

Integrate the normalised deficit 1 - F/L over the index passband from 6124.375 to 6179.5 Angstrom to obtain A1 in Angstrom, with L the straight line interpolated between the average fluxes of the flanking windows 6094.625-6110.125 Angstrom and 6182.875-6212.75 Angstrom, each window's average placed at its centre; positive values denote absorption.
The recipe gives 1.1 Angstrom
